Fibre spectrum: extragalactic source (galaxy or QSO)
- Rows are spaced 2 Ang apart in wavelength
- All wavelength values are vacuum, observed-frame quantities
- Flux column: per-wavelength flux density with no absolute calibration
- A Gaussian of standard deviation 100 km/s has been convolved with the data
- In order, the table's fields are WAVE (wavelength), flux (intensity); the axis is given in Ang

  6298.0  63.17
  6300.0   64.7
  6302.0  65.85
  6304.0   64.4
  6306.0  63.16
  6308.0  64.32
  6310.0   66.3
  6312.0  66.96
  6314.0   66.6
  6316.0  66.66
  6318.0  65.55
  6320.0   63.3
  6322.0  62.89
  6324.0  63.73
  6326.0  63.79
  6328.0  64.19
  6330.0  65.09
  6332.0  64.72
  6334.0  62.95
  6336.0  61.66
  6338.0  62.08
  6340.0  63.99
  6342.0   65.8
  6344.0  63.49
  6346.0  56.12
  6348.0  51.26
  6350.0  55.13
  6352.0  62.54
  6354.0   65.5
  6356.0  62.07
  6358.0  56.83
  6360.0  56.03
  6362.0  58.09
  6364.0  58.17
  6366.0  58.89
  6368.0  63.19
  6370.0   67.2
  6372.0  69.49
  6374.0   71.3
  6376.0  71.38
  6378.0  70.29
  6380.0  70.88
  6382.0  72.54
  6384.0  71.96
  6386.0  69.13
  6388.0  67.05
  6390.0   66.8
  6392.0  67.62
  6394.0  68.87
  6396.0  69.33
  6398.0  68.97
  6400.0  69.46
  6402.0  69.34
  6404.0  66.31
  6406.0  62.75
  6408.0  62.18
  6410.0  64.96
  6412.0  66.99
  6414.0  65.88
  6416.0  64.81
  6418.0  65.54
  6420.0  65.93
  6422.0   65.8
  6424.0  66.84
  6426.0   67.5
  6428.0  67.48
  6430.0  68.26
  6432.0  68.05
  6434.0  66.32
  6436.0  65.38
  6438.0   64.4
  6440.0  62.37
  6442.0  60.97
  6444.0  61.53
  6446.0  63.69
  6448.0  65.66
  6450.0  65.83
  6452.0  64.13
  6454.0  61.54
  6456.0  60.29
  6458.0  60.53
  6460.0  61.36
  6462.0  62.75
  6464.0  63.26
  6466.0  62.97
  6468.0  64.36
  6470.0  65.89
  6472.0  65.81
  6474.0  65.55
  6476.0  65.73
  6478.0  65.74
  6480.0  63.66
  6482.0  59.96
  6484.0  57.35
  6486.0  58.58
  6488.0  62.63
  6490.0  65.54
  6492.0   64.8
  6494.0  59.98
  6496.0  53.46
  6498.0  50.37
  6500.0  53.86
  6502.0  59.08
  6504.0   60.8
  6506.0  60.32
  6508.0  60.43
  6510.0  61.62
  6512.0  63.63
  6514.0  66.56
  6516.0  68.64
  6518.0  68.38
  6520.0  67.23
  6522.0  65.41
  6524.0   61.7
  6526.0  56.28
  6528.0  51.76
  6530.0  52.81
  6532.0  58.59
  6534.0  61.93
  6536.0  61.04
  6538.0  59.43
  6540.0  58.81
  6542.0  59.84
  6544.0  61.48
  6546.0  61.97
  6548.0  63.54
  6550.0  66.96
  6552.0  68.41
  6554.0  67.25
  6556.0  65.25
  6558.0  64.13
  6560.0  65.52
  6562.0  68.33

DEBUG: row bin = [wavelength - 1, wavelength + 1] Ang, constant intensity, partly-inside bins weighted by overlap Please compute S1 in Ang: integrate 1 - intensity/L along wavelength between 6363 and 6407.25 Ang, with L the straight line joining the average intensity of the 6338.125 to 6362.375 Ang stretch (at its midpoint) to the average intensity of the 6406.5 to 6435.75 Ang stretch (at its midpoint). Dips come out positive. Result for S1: -3.4 Ang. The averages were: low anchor 59.9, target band 67.7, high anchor 66.1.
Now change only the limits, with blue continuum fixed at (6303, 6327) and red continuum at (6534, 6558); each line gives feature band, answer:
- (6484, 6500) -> 1.2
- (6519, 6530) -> 0.6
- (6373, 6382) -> -1.0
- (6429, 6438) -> -0.4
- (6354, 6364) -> 0.9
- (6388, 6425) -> -1.4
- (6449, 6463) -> 0.3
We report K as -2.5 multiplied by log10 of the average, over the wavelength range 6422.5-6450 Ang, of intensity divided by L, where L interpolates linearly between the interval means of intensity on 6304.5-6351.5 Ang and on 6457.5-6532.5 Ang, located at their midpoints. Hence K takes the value -0.06 mag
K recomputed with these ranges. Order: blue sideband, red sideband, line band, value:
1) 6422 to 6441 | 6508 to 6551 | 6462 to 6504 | 0.04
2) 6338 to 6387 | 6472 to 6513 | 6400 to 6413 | -0.05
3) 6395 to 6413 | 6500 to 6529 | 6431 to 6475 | 0.01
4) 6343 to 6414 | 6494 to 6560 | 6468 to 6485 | -0.02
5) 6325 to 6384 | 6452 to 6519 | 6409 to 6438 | -0.06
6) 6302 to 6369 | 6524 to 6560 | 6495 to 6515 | 0.04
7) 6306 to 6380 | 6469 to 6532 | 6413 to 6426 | -0.06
